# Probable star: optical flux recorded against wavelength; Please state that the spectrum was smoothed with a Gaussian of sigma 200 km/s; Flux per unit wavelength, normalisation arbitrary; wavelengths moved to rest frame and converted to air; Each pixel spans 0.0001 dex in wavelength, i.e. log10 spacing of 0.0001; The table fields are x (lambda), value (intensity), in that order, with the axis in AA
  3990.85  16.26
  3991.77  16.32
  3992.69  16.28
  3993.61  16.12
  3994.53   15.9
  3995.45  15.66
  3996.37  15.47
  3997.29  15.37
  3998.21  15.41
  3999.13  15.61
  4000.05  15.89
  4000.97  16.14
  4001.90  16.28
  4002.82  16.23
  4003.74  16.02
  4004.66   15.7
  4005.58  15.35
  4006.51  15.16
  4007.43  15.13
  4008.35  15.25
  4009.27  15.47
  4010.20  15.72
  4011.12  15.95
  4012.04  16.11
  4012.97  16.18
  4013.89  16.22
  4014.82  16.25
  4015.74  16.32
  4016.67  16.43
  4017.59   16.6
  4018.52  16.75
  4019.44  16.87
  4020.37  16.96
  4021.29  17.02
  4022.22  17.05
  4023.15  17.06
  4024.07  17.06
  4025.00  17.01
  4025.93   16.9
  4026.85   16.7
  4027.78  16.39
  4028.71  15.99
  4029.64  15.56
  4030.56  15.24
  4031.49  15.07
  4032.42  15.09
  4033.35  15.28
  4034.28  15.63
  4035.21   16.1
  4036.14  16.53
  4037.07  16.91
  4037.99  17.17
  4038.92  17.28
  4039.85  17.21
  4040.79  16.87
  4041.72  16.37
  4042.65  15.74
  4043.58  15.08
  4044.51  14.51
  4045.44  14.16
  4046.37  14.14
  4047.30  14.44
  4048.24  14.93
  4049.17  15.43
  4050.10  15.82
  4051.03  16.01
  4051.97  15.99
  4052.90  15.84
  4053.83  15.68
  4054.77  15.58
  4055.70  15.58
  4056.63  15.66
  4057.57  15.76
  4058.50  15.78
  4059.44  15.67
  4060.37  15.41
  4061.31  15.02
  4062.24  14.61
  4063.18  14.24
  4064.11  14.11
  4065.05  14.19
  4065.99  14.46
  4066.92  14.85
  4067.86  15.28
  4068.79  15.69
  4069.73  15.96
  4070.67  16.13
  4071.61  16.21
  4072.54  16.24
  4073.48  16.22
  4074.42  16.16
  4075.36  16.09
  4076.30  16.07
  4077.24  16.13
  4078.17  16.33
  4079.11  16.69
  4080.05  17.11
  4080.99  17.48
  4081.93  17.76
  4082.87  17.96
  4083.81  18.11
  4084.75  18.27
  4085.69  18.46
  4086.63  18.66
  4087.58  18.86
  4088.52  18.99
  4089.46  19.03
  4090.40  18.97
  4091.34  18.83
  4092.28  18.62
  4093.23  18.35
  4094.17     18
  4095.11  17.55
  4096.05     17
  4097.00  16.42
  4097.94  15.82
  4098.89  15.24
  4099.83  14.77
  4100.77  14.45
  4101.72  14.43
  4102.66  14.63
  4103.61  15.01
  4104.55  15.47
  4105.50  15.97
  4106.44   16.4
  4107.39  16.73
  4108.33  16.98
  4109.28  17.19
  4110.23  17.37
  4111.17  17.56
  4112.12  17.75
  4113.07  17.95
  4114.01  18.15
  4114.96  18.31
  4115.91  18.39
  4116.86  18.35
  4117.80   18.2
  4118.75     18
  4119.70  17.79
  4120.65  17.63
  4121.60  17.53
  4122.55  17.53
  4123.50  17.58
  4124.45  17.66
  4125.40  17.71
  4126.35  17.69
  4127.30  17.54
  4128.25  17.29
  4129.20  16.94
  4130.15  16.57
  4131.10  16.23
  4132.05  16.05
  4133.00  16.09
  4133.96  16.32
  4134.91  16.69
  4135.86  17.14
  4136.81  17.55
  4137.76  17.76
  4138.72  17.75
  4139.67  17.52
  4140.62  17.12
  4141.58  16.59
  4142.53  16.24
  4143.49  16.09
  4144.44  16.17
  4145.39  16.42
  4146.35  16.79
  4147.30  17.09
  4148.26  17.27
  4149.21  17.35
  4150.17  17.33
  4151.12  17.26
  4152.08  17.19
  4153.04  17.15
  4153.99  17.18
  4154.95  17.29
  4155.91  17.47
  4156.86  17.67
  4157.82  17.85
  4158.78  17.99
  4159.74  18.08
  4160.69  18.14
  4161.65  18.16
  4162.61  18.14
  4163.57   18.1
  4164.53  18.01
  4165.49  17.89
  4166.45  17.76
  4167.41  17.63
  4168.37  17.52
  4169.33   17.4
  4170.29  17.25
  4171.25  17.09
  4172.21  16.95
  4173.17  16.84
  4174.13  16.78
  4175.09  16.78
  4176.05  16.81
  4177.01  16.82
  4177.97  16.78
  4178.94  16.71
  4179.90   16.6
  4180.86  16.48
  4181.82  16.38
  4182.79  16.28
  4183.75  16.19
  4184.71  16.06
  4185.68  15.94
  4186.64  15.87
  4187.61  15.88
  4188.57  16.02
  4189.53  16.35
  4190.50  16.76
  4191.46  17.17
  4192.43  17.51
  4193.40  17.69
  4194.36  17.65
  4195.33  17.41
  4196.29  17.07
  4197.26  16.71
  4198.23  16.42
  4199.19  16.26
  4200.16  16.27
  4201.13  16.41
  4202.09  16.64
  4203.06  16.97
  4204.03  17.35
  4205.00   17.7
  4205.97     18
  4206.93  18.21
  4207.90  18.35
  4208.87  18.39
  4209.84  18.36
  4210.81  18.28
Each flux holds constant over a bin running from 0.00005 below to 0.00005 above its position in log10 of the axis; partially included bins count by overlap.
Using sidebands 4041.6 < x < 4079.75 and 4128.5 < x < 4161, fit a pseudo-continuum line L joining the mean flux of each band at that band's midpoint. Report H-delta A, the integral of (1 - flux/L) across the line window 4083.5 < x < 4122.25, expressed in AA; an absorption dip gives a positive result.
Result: -2.5 AA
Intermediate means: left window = 15.5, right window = 17.1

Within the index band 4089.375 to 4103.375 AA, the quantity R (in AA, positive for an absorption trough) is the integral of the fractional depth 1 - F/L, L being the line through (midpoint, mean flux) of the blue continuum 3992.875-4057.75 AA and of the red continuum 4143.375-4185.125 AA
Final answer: -0.1 AA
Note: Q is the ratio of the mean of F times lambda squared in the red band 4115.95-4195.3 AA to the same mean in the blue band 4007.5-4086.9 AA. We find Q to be 1.1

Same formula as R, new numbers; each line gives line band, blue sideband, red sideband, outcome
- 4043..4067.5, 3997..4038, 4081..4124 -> 2.27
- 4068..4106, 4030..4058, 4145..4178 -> -1.22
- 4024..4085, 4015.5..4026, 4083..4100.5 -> 4.79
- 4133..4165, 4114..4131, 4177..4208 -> 0.10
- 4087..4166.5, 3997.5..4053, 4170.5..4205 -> -3.89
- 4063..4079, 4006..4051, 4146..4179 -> 0.84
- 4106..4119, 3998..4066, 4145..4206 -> -0.89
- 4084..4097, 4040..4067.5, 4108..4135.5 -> -1.53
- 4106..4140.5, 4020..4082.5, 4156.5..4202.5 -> -1.79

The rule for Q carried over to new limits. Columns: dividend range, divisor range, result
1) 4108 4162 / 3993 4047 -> 1.14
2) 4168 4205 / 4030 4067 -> 1.16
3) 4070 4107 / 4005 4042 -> 1.07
